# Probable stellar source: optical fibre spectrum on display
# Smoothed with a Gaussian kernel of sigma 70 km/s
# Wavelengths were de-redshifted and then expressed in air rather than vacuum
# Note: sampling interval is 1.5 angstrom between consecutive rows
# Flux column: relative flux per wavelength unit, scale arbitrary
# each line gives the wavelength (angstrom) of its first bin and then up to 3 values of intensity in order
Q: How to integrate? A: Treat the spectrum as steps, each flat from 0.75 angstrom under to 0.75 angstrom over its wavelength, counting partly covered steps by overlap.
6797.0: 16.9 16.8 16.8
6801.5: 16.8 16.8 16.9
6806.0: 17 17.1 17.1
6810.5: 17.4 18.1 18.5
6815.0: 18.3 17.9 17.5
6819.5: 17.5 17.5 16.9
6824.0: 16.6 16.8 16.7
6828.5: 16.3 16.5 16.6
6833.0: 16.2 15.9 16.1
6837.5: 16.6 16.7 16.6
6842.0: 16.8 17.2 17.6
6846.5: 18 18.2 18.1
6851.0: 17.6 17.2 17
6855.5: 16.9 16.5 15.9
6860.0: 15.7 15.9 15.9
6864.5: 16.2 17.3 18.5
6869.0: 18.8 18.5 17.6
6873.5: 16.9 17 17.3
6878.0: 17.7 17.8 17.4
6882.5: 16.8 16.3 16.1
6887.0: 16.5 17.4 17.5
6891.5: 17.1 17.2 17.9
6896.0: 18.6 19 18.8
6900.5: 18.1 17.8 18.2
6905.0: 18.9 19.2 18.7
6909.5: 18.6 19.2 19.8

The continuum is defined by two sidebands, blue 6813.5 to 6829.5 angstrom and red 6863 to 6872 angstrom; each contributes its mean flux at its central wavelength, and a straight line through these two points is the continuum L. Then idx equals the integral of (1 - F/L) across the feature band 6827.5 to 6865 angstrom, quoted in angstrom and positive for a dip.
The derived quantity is 1.60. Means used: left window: 17.2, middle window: 16.7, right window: 17.7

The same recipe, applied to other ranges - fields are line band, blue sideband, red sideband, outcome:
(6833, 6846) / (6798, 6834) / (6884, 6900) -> 0.42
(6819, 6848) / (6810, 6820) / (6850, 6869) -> 1.04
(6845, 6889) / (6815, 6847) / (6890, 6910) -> 1.18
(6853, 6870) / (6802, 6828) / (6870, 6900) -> 0.59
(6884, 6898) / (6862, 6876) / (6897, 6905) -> 0.55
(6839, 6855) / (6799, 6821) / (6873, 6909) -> 0.13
